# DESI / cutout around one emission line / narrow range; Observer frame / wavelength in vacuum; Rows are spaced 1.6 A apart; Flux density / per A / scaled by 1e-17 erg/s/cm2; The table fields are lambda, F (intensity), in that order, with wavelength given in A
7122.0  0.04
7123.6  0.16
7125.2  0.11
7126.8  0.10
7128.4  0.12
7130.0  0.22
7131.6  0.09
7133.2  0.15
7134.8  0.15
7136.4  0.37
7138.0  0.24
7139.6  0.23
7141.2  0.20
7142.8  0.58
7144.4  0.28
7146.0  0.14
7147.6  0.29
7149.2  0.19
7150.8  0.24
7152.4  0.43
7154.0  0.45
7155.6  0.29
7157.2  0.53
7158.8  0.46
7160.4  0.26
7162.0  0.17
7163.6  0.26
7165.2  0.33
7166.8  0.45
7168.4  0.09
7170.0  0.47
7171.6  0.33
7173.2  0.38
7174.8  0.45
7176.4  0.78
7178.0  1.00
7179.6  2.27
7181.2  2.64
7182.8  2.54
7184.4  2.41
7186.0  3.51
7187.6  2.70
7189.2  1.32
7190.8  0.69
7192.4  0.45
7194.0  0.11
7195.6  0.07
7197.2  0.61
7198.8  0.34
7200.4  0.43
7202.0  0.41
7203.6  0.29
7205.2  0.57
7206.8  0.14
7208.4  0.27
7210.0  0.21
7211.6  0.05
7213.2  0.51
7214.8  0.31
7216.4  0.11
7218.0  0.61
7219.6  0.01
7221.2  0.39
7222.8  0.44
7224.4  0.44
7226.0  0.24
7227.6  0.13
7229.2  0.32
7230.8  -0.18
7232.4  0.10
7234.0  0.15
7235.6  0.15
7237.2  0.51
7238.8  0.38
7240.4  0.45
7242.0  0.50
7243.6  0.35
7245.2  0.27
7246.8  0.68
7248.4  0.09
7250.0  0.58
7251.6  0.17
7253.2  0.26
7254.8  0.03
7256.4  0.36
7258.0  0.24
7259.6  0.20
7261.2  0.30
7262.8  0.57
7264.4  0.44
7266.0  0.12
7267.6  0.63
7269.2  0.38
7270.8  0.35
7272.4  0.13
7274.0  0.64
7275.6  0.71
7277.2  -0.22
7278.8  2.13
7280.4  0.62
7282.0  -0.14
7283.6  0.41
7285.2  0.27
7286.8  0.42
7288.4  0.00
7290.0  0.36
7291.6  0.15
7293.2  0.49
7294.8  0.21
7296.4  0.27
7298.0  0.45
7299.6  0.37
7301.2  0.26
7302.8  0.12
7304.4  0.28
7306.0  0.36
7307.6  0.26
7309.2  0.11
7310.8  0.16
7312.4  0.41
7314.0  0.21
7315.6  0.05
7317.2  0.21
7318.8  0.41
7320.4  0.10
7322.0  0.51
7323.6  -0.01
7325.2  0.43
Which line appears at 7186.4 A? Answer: [O II]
